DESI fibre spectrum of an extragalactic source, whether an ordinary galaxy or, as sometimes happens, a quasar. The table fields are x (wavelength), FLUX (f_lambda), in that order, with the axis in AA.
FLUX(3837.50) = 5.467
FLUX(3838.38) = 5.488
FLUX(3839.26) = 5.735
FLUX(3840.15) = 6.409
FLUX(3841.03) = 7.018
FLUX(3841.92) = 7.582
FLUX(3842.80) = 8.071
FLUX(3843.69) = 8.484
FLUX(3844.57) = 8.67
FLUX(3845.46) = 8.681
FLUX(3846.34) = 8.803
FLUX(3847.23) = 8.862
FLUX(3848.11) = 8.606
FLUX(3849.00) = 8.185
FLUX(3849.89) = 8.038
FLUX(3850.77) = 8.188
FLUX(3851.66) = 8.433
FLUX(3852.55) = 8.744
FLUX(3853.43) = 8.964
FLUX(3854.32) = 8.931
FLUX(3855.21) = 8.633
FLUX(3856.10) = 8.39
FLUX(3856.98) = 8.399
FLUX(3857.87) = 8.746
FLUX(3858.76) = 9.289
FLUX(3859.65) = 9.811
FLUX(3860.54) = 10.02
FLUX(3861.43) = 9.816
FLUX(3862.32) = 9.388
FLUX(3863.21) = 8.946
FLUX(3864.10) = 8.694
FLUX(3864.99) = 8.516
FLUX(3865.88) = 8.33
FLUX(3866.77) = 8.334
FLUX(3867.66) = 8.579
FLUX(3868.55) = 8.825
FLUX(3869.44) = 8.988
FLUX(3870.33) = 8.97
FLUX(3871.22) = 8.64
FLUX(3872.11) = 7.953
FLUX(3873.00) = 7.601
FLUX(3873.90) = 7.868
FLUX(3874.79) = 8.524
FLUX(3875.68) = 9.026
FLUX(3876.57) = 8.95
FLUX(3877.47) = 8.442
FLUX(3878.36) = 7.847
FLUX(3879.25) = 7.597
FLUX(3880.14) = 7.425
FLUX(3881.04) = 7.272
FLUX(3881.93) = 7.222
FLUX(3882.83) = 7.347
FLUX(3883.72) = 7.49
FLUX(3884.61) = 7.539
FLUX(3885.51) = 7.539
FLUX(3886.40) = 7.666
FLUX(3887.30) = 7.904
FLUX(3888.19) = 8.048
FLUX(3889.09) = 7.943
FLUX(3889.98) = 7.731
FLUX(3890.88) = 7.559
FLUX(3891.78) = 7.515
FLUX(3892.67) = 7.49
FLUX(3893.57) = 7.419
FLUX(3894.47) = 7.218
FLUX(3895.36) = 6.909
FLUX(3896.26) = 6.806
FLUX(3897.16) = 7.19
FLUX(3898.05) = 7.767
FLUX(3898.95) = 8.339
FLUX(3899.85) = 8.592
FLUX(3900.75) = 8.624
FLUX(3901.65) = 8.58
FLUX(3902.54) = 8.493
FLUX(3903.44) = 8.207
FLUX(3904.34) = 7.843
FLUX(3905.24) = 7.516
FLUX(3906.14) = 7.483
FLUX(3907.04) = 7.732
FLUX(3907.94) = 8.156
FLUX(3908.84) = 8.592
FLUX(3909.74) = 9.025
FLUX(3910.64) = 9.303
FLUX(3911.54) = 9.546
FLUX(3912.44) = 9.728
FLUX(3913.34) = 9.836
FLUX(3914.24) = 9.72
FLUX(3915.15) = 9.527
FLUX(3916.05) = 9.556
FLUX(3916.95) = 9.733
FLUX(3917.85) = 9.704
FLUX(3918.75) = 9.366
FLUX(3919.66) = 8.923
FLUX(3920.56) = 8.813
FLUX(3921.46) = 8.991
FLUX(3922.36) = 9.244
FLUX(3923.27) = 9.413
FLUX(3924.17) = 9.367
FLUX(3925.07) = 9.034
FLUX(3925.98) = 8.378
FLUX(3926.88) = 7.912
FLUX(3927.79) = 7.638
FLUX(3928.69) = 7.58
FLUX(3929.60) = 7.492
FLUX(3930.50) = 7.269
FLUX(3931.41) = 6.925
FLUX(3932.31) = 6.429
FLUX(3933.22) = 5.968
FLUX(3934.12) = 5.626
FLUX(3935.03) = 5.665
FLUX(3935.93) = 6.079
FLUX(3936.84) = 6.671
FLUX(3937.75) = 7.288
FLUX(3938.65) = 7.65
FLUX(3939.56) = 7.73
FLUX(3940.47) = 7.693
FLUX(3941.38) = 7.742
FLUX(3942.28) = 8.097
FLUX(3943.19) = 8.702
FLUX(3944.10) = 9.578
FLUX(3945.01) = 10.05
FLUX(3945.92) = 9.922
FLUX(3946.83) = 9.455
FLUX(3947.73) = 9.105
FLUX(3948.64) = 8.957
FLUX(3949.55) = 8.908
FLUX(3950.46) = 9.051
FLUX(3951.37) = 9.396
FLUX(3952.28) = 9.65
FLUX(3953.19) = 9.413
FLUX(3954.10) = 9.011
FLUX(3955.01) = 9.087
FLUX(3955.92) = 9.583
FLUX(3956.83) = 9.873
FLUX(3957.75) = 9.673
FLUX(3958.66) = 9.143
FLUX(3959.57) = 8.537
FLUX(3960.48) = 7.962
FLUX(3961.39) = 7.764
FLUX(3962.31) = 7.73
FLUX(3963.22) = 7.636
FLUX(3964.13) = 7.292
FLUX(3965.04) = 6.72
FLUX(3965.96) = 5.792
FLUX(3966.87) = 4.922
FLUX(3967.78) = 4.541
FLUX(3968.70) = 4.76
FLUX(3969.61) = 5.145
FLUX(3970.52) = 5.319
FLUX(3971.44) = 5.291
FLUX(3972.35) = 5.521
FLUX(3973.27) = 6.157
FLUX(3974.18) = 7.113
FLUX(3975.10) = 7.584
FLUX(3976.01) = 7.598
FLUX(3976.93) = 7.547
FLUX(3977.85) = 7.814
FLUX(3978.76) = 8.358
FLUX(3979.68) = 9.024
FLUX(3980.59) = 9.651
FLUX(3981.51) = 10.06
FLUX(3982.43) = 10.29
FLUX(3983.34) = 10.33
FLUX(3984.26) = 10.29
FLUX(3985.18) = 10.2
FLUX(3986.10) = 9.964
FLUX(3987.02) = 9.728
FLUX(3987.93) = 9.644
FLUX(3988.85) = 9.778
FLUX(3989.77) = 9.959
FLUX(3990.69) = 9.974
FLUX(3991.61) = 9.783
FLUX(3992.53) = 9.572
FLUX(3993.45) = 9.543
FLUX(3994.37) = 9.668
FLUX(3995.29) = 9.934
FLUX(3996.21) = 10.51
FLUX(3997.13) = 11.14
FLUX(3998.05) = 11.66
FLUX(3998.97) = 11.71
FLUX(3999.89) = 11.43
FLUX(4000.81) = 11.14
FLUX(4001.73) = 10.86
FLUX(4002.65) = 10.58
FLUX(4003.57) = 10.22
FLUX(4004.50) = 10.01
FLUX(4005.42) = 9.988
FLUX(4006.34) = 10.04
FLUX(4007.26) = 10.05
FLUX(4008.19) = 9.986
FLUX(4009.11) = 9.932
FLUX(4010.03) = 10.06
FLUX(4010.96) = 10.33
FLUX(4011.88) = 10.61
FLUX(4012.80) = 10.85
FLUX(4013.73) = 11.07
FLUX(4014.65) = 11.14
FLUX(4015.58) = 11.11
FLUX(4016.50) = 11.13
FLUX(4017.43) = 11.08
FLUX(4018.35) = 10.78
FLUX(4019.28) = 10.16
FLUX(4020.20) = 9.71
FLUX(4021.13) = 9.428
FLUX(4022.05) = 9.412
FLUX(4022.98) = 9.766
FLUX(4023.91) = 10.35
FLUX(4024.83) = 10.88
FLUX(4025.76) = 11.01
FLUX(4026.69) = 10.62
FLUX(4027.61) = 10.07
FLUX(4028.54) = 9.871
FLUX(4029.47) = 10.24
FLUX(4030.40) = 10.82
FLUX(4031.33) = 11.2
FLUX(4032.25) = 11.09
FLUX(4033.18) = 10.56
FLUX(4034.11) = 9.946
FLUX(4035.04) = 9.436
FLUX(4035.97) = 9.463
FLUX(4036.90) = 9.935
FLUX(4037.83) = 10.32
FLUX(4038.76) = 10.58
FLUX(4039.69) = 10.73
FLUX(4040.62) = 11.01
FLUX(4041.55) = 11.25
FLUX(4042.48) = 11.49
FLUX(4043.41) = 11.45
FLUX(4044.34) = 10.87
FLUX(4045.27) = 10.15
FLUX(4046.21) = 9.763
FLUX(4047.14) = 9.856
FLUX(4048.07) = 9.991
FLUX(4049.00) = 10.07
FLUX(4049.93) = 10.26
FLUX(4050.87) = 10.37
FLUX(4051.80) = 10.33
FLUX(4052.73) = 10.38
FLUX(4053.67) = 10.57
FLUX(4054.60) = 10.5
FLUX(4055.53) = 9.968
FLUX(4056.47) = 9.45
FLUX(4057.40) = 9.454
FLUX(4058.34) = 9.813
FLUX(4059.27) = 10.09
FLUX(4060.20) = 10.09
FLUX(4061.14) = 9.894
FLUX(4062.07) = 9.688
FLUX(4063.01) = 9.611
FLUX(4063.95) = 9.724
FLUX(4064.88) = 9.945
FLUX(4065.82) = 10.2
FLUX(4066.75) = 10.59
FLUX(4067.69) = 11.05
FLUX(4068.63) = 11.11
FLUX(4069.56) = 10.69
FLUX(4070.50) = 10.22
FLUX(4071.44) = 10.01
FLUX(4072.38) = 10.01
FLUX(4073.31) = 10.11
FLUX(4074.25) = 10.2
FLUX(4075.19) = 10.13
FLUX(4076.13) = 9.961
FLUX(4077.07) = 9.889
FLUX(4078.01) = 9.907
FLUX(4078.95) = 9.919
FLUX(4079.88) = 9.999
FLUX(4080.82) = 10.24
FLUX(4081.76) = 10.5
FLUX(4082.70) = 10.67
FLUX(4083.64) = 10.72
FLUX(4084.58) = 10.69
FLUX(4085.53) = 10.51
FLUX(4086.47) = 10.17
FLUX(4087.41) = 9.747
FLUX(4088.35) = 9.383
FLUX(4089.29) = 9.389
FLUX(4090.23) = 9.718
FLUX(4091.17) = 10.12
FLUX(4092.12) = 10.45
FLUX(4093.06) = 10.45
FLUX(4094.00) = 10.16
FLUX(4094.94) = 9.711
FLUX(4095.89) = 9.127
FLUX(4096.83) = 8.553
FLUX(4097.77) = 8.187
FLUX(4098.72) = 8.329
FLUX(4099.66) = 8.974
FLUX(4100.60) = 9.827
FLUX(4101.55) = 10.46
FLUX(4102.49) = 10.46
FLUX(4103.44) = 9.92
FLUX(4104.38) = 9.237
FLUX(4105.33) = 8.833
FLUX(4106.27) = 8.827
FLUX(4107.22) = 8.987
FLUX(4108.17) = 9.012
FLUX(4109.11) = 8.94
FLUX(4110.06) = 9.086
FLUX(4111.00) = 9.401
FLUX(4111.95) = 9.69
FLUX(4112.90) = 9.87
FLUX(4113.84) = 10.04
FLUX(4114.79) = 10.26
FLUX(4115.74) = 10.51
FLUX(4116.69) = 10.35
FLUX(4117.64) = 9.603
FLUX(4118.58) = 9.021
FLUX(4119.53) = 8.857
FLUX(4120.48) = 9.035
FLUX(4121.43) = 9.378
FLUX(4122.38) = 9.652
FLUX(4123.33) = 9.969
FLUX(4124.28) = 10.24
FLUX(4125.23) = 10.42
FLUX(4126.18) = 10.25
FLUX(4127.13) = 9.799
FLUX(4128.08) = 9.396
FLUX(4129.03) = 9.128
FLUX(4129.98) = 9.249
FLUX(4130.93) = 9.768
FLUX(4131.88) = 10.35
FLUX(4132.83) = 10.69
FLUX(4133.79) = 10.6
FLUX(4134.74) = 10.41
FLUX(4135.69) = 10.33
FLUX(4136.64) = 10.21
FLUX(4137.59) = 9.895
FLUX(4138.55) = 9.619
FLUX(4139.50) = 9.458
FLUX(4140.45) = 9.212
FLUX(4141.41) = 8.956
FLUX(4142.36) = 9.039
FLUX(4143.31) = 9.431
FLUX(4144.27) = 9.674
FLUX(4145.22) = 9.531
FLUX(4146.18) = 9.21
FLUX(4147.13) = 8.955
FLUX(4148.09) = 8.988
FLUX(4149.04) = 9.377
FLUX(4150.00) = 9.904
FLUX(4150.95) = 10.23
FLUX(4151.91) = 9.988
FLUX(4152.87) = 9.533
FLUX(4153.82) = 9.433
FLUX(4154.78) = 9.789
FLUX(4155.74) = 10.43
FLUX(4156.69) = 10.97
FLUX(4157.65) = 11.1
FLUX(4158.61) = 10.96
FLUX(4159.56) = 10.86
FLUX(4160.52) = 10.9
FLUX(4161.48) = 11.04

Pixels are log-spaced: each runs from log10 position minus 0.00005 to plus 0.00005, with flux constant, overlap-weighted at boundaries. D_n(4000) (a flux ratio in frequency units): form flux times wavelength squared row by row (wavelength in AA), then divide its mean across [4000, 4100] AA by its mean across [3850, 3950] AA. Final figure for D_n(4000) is 1.33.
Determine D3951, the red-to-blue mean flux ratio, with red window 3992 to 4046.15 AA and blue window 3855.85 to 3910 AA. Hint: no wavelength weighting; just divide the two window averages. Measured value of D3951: 1.28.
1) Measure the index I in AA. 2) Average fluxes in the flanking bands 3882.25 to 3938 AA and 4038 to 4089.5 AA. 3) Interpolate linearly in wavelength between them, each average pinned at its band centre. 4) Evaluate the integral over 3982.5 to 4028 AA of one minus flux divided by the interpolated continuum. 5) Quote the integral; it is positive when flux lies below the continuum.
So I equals -4.6 AA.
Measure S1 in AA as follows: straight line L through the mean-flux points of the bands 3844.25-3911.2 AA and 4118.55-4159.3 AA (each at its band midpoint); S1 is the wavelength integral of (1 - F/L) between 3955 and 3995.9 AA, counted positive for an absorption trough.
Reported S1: 2.67 AA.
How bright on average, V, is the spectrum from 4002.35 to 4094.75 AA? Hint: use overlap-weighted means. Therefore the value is 10.3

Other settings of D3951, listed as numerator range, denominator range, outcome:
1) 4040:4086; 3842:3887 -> 1.22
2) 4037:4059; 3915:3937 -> 1.29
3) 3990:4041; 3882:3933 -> 1.26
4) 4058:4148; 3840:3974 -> 1.20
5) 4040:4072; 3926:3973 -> 1.34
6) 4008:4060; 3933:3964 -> 1.24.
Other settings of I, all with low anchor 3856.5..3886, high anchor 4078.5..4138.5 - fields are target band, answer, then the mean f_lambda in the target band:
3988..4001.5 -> -1.9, 10.4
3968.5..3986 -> 2.2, 7.88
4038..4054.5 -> -2.0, 10.5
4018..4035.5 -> -1.8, 10.3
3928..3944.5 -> 2.9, 7.23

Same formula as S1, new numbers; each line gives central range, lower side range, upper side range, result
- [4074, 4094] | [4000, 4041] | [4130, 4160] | 0.02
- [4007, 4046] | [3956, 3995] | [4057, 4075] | -5.00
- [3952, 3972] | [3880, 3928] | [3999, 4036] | 4.07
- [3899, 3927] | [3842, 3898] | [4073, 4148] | -1.18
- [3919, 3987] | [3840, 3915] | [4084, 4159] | 5.28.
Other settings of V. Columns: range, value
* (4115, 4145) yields 9.76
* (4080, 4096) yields 10.1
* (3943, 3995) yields 8.48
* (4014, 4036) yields 10.4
